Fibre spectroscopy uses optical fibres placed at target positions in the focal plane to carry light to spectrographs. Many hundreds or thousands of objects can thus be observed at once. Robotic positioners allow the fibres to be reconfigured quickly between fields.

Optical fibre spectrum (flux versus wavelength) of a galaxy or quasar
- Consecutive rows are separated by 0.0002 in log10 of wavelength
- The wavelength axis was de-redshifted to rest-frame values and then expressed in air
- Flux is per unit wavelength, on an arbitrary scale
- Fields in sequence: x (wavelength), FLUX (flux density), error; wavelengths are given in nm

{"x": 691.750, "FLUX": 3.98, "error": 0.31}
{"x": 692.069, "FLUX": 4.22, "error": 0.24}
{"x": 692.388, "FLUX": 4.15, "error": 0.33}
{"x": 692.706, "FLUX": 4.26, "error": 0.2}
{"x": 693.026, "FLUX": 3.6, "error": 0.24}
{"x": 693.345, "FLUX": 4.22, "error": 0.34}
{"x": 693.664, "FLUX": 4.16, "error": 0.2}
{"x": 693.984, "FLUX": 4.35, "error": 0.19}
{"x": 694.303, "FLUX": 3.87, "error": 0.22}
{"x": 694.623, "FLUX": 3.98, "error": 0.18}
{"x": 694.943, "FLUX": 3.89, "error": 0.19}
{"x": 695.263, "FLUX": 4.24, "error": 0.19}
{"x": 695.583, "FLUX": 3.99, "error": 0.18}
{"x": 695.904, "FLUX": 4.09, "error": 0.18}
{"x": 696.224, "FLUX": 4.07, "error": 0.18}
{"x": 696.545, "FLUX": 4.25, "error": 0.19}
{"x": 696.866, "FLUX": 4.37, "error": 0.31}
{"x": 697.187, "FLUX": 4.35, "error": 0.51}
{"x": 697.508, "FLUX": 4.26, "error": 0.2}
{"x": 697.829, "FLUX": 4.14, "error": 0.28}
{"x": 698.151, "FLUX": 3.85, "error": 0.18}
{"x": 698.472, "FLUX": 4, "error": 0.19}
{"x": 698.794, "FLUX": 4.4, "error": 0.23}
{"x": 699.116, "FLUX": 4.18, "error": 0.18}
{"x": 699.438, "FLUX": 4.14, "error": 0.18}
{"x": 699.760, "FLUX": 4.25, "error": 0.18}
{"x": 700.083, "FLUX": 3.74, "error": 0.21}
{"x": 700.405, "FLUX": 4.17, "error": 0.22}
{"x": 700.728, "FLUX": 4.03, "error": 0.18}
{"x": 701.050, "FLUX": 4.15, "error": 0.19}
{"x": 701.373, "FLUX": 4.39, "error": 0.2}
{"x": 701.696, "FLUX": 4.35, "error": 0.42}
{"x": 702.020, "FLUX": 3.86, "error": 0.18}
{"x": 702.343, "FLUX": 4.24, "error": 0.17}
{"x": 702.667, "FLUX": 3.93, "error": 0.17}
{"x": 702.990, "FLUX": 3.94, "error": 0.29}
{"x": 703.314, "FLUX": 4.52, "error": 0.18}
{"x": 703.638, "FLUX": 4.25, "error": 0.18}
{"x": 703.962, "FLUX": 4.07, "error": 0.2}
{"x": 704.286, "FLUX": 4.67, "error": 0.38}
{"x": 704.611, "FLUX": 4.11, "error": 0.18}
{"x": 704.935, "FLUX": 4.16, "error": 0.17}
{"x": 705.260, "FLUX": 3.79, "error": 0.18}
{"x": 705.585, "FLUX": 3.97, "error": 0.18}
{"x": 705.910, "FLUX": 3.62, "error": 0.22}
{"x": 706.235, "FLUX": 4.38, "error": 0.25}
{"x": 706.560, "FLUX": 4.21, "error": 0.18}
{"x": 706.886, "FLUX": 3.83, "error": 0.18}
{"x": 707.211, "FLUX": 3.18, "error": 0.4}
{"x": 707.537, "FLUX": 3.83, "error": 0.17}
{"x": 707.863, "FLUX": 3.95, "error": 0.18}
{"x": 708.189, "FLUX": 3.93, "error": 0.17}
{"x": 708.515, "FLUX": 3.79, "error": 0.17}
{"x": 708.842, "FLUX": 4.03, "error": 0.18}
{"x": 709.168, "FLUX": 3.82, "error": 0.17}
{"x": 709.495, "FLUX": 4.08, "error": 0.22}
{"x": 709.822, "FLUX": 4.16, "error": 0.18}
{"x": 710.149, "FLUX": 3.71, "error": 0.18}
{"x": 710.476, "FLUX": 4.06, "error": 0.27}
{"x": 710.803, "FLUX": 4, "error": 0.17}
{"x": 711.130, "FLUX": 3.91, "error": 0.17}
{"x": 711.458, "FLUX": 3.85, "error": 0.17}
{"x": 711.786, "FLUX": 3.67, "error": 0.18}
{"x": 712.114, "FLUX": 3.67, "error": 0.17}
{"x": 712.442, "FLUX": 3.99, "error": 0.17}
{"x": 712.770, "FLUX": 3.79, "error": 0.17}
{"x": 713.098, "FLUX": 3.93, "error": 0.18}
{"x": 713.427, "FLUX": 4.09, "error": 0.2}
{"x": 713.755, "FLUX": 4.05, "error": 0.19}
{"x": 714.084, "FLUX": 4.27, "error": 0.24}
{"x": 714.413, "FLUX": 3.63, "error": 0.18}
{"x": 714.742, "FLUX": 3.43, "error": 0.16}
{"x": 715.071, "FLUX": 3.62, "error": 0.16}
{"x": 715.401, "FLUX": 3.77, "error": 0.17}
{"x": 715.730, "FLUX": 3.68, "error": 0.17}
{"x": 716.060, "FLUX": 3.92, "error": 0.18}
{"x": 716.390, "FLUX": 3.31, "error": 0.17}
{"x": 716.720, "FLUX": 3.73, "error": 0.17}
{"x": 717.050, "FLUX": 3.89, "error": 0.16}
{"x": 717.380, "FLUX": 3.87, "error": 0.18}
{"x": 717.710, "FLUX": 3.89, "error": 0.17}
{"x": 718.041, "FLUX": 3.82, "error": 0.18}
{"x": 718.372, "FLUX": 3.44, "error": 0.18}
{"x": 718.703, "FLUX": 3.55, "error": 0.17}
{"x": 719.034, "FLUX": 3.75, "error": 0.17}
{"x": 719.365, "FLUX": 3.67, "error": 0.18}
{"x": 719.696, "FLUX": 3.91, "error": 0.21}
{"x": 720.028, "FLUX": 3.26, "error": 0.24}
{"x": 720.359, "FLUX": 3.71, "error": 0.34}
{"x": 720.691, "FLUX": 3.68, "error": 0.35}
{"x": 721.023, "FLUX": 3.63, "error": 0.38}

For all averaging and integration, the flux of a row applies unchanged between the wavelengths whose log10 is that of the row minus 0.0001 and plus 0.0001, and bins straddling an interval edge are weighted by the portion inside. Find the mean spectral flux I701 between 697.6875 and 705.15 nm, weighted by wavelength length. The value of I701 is 4.15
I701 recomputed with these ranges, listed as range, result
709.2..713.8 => 3.92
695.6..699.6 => 4.17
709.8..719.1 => 3.8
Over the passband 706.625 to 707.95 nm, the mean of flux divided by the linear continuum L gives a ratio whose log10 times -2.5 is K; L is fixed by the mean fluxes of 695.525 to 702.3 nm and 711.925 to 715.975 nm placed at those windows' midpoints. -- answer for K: 0.07 mag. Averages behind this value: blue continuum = 4.15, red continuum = 3.83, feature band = 3.72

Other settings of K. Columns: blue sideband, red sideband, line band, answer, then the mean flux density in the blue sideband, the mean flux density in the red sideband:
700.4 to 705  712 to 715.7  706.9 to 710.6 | 0.04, 4.19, 3.84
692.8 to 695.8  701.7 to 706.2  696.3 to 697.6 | -0.06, 4.04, 4.1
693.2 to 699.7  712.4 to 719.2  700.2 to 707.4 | -0.02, 4.14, 3.78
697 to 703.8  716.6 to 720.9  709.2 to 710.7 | -0.02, 4.15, 3.7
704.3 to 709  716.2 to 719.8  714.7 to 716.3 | 0.02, 3.94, 3.71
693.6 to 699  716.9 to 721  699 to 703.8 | -0.03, 4.13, 3.7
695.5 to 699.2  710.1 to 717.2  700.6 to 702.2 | -0.02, 4.17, 3.82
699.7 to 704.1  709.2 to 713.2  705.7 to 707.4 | 0.05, 4.13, 3.9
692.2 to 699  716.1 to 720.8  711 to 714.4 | -0.03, 4.12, 3.68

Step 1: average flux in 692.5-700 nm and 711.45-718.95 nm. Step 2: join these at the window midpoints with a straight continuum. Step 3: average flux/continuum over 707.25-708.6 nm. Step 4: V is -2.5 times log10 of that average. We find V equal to 0.03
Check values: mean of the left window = 4.12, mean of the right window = 3.77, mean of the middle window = 3.82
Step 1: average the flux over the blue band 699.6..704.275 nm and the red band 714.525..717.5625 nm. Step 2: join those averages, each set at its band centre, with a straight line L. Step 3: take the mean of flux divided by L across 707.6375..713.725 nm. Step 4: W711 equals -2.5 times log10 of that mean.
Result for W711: -0.01 mag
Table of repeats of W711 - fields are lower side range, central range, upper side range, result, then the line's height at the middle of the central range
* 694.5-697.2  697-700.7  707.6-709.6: -0.01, 4.08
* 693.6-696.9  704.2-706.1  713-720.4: -0.03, 3.94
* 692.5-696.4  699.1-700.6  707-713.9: -0.02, 4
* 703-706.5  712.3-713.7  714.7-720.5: -0.03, 3.85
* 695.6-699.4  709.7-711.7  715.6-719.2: -0.02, 3.87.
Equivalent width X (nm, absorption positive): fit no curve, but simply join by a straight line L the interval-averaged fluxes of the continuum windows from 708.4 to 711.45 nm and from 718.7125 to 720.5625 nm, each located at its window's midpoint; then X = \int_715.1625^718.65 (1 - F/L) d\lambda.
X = 0.01 nm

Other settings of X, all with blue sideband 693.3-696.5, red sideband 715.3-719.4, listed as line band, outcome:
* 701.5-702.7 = -0.046 nm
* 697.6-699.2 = -0.035 nm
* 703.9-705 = -0.097 nm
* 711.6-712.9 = 0.006 nm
